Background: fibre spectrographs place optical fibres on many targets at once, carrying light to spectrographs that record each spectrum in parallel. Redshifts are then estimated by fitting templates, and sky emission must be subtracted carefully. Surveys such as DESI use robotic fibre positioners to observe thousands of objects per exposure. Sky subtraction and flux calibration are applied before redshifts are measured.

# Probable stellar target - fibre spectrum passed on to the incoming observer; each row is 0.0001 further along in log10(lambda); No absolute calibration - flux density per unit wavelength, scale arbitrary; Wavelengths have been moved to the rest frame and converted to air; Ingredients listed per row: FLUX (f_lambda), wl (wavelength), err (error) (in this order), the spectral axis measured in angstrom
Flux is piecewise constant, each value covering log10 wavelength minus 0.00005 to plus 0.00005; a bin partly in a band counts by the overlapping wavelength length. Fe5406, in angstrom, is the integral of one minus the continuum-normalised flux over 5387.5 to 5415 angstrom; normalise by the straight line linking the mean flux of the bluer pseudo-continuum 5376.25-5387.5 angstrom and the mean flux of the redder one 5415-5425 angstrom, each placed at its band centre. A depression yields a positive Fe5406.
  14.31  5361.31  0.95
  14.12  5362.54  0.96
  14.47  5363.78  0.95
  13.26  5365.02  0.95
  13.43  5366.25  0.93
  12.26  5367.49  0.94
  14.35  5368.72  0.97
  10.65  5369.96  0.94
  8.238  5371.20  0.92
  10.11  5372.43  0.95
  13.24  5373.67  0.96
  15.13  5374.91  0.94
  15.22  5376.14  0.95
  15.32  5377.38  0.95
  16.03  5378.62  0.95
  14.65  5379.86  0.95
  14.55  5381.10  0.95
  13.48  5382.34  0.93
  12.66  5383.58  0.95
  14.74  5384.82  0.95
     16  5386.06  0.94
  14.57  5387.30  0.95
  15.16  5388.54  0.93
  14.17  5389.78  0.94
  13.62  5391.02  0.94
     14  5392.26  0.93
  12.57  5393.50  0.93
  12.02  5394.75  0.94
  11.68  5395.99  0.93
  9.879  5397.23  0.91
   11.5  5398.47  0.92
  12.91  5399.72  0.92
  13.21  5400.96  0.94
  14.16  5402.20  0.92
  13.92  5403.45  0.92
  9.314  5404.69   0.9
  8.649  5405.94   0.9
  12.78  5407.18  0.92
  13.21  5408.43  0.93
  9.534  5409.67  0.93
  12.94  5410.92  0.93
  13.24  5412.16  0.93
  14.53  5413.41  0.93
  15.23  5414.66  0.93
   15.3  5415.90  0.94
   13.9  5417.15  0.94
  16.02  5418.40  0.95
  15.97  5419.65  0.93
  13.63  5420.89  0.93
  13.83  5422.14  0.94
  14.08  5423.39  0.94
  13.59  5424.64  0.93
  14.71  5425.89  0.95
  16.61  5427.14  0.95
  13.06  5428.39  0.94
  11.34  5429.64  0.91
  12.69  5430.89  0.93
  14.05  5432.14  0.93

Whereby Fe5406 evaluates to 3.73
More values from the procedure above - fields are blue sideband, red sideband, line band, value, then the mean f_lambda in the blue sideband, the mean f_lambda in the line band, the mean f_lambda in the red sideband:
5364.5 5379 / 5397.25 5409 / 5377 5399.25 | -1.99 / 13.1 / 13.7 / 12.1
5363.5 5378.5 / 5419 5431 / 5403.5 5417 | 1.15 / 13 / 12.6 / 14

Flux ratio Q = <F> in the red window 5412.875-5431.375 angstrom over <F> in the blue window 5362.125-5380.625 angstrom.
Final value 1.1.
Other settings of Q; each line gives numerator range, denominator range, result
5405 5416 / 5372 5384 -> 0.89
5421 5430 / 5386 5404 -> 1.06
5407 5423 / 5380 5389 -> 0.96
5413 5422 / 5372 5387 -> 1.04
